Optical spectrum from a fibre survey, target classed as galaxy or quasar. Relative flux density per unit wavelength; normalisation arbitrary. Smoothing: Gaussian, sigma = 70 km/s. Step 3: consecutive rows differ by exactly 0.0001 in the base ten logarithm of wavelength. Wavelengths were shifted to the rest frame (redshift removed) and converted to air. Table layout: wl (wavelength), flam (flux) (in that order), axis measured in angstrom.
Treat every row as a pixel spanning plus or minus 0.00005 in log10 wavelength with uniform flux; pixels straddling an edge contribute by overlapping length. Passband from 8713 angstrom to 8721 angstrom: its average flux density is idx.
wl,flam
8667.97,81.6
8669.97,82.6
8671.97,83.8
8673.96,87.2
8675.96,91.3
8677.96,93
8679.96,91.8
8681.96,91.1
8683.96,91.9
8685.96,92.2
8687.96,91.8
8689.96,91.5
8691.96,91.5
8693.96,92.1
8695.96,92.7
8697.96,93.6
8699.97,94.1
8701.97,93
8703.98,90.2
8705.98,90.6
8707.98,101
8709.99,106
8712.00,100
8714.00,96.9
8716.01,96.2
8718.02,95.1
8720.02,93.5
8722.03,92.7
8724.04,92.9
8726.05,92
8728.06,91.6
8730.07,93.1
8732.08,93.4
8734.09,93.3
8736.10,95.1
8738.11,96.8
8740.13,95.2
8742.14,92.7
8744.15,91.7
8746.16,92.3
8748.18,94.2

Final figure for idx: 95.5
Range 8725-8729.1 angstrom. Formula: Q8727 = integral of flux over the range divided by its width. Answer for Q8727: 91.8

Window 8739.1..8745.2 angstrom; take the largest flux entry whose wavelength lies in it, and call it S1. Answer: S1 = 95.2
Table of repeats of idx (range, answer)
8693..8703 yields 93.1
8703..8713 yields 97.6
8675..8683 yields 91.7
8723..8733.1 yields 92.6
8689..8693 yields 91.6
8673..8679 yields 90.4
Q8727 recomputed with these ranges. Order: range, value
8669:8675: 84.6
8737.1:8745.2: 94.1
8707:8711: 103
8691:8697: 92.2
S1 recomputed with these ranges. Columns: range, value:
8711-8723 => 100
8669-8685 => 93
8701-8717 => 106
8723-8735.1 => 93.4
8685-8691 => 92.2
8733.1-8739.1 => 96.8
